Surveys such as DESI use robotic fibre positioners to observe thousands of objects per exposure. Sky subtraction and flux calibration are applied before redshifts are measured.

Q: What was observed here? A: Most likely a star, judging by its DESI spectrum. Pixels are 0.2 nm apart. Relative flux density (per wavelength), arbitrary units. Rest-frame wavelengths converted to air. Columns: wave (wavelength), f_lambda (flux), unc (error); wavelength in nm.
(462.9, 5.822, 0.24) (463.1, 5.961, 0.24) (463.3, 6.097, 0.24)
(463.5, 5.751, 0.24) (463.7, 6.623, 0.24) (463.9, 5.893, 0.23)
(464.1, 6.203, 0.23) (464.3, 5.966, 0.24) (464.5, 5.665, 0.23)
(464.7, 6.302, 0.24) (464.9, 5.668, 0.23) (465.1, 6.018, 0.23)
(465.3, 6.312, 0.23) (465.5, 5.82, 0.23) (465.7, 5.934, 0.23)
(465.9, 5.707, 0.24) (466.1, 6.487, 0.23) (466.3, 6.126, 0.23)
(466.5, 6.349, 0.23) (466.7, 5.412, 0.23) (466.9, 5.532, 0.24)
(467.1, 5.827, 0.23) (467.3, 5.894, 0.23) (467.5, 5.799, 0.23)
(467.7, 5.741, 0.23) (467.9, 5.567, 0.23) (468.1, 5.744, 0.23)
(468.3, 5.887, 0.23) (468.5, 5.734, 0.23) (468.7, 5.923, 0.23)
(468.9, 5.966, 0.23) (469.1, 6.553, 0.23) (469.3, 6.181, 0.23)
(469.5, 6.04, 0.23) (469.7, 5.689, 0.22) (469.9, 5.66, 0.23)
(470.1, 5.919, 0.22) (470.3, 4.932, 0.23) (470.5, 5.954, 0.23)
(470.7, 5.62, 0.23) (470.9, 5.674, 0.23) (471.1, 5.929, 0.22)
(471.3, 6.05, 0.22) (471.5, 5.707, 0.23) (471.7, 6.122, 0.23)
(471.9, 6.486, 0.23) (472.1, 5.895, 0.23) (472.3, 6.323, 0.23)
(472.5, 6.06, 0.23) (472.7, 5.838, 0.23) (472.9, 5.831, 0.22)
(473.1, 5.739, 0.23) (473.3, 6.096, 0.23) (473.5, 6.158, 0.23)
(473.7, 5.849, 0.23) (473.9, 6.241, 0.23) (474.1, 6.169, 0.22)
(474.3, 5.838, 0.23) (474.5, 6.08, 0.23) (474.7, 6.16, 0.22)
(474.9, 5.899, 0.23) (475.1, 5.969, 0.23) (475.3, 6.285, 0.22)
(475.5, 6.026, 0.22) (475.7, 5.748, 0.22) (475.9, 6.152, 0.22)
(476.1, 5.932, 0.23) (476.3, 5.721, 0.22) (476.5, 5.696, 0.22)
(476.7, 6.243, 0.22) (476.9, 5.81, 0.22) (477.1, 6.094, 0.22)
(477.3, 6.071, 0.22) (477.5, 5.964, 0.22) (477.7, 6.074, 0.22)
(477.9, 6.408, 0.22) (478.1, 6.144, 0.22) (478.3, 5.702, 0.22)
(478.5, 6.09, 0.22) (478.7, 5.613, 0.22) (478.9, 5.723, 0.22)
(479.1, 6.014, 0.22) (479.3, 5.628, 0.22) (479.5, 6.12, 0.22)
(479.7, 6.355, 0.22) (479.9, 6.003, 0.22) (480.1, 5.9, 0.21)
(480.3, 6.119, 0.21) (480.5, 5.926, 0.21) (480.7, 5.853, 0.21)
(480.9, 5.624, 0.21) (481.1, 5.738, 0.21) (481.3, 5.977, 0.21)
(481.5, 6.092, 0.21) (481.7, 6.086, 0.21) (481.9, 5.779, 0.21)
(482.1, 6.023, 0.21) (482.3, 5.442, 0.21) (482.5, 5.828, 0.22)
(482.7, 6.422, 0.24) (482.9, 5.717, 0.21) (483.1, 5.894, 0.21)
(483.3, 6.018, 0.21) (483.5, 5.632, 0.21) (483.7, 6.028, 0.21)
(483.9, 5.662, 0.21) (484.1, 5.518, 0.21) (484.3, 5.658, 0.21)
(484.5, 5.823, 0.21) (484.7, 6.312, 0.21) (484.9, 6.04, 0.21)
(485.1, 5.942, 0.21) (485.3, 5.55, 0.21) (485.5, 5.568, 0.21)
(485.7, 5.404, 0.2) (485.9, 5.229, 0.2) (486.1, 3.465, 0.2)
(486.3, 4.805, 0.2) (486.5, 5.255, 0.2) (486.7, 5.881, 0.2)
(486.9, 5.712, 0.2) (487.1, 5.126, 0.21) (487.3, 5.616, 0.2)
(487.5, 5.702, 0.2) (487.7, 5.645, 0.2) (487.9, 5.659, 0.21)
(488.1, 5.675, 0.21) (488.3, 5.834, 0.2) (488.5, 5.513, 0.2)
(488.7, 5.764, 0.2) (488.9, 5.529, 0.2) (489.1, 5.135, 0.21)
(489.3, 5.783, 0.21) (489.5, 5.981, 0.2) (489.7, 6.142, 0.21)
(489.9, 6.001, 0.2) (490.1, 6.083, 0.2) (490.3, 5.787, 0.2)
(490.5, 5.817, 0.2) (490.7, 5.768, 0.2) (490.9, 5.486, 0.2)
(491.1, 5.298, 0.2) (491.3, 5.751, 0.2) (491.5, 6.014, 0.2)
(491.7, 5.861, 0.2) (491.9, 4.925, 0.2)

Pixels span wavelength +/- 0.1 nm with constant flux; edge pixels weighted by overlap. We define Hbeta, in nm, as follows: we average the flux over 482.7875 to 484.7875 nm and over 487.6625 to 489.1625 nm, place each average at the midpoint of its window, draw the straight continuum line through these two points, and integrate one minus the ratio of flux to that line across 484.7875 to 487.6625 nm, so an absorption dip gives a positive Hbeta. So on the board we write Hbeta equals 0.16 nm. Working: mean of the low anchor 5.83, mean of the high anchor 5.6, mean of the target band 5.39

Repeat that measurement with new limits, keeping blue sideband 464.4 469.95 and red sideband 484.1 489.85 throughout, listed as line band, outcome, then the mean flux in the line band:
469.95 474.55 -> -0.08 nm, 5.93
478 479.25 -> -0.03 nm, 5.87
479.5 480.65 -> -0.07 nm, 6.06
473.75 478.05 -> -0.20 nm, 6.03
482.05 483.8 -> -0.08 nm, 5.89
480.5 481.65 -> -0.04 nm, 5.87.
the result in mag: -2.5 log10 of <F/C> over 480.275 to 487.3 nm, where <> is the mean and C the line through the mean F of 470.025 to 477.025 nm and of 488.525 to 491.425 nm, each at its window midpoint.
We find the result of 0.02 mag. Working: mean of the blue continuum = 5.95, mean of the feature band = 5.68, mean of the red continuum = 5.73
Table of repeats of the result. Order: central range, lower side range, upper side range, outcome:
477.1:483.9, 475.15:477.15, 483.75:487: -0.04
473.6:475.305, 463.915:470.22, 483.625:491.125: -0.04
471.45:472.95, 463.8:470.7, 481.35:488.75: -0.04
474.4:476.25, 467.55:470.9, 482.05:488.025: -0.05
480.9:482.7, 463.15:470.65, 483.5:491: -0.04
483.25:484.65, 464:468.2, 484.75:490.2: -0.03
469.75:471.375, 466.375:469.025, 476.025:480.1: 0.03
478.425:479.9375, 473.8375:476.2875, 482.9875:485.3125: 0.00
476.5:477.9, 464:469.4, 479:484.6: -0.03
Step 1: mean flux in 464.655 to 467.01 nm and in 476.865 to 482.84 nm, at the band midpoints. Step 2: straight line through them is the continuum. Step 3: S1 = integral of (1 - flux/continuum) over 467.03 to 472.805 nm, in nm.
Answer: 0.07 nm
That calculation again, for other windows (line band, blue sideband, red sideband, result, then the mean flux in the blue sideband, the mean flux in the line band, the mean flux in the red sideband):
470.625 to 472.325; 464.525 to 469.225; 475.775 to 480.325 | -0.01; 5.92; 5.97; 5.98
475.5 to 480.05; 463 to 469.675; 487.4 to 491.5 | -0.10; 5.96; 5.97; 5.72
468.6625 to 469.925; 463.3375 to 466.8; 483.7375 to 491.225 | -0.02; 6.02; 6.03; 5.6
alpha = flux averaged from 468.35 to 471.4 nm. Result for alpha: 5.86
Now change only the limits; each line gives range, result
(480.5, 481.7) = 5.88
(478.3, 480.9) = 5.92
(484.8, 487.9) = 5.4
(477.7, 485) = 5.92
